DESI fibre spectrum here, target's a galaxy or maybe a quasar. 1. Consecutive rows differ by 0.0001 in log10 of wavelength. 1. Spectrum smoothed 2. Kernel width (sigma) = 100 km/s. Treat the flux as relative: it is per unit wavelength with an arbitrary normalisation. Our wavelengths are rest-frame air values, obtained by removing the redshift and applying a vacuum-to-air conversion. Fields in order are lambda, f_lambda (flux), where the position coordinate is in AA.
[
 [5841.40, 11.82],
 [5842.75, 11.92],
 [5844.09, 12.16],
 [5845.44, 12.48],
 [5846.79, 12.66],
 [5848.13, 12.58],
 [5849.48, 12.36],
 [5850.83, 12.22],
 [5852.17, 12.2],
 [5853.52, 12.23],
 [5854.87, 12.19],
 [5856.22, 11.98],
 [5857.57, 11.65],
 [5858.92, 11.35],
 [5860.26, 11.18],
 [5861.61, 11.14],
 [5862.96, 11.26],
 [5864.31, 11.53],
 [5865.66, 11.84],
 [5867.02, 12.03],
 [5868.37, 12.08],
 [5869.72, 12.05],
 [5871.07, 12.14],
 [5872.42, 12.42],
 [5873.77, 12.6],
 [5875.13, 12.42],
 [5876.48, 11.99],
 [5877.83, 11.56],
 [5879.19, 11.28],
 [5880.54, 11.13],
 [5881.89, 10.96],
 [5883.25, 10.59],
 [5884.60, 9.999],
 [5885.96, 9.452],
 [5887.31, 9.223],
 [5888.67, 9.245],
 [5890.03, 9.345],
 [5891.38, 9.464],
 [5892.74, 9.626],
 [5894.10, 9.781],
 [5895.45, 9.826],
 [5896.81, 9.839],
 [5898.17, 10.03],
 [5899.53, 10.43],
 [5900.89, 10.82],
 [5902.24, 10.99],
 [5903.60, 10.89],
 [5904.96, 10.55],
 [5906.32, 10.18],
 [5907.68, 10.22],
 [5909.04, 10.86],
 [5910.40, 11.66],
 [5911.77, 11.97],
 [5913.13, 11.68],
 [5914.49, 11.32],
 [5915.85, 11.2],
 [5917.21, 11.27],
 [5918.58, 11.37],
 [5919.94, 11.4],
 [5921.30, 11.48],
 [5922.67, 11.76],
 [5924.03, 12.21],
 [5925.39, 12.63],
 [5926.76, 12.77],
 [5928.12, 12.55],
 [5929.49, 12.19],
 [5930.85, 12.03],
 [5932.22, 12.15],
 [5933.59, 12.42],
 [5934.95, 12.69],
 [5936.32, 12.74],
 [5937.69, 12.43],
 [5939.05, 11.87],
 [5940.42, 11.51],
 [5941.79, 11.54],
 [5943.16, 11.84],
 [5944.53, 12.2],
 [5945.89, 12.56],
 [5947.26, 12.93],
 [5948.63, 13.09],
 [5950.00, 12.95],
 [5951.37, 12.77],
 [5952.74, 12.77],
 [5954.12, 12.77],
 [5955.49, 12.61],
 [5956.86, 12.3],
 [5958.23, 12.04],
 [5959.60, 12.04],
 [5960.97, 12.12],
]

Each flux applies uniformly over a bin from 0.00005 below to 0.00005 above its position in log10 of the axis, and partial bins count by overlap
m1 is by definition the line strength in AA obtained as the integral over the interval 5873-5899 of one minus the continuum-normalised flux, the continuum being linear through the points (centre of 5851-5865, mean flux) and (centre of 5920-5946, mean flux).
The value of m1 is 3.11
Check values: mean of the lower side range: 11.7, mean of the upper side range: 12.2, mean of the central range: 10.4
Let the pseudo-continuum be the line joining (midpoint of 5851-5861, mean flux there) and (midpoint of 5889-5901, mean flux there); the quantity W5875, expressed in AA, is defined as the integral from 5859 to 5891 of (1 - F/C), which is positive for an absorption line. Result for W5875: -0.88 AA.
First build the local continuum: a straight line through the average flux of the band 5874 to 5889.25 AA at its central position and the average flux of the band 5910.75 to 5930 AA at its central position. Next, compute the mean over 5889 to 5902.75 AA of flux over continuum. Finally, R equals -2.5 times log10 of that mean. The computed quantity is 0.12 mag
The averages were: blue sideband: 10.8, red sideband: 11.8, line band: 9.99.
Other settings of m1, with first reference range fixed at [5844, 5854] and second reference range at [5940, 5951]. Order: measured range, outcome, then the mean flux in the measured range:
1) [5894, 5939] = 3.39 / 11.4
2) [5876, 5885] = 0.93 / 11.1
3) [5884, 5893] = 2.11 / 9.46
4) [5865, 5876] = 0.16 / 12.2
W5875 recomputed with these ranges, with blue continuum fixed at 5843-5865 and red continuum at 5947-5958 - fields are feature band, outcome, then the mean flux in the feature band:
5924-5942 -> 0.4 AA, 12.3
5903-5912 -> 1.1 AA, 10.8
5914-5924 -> 0.8 AA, 11.5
